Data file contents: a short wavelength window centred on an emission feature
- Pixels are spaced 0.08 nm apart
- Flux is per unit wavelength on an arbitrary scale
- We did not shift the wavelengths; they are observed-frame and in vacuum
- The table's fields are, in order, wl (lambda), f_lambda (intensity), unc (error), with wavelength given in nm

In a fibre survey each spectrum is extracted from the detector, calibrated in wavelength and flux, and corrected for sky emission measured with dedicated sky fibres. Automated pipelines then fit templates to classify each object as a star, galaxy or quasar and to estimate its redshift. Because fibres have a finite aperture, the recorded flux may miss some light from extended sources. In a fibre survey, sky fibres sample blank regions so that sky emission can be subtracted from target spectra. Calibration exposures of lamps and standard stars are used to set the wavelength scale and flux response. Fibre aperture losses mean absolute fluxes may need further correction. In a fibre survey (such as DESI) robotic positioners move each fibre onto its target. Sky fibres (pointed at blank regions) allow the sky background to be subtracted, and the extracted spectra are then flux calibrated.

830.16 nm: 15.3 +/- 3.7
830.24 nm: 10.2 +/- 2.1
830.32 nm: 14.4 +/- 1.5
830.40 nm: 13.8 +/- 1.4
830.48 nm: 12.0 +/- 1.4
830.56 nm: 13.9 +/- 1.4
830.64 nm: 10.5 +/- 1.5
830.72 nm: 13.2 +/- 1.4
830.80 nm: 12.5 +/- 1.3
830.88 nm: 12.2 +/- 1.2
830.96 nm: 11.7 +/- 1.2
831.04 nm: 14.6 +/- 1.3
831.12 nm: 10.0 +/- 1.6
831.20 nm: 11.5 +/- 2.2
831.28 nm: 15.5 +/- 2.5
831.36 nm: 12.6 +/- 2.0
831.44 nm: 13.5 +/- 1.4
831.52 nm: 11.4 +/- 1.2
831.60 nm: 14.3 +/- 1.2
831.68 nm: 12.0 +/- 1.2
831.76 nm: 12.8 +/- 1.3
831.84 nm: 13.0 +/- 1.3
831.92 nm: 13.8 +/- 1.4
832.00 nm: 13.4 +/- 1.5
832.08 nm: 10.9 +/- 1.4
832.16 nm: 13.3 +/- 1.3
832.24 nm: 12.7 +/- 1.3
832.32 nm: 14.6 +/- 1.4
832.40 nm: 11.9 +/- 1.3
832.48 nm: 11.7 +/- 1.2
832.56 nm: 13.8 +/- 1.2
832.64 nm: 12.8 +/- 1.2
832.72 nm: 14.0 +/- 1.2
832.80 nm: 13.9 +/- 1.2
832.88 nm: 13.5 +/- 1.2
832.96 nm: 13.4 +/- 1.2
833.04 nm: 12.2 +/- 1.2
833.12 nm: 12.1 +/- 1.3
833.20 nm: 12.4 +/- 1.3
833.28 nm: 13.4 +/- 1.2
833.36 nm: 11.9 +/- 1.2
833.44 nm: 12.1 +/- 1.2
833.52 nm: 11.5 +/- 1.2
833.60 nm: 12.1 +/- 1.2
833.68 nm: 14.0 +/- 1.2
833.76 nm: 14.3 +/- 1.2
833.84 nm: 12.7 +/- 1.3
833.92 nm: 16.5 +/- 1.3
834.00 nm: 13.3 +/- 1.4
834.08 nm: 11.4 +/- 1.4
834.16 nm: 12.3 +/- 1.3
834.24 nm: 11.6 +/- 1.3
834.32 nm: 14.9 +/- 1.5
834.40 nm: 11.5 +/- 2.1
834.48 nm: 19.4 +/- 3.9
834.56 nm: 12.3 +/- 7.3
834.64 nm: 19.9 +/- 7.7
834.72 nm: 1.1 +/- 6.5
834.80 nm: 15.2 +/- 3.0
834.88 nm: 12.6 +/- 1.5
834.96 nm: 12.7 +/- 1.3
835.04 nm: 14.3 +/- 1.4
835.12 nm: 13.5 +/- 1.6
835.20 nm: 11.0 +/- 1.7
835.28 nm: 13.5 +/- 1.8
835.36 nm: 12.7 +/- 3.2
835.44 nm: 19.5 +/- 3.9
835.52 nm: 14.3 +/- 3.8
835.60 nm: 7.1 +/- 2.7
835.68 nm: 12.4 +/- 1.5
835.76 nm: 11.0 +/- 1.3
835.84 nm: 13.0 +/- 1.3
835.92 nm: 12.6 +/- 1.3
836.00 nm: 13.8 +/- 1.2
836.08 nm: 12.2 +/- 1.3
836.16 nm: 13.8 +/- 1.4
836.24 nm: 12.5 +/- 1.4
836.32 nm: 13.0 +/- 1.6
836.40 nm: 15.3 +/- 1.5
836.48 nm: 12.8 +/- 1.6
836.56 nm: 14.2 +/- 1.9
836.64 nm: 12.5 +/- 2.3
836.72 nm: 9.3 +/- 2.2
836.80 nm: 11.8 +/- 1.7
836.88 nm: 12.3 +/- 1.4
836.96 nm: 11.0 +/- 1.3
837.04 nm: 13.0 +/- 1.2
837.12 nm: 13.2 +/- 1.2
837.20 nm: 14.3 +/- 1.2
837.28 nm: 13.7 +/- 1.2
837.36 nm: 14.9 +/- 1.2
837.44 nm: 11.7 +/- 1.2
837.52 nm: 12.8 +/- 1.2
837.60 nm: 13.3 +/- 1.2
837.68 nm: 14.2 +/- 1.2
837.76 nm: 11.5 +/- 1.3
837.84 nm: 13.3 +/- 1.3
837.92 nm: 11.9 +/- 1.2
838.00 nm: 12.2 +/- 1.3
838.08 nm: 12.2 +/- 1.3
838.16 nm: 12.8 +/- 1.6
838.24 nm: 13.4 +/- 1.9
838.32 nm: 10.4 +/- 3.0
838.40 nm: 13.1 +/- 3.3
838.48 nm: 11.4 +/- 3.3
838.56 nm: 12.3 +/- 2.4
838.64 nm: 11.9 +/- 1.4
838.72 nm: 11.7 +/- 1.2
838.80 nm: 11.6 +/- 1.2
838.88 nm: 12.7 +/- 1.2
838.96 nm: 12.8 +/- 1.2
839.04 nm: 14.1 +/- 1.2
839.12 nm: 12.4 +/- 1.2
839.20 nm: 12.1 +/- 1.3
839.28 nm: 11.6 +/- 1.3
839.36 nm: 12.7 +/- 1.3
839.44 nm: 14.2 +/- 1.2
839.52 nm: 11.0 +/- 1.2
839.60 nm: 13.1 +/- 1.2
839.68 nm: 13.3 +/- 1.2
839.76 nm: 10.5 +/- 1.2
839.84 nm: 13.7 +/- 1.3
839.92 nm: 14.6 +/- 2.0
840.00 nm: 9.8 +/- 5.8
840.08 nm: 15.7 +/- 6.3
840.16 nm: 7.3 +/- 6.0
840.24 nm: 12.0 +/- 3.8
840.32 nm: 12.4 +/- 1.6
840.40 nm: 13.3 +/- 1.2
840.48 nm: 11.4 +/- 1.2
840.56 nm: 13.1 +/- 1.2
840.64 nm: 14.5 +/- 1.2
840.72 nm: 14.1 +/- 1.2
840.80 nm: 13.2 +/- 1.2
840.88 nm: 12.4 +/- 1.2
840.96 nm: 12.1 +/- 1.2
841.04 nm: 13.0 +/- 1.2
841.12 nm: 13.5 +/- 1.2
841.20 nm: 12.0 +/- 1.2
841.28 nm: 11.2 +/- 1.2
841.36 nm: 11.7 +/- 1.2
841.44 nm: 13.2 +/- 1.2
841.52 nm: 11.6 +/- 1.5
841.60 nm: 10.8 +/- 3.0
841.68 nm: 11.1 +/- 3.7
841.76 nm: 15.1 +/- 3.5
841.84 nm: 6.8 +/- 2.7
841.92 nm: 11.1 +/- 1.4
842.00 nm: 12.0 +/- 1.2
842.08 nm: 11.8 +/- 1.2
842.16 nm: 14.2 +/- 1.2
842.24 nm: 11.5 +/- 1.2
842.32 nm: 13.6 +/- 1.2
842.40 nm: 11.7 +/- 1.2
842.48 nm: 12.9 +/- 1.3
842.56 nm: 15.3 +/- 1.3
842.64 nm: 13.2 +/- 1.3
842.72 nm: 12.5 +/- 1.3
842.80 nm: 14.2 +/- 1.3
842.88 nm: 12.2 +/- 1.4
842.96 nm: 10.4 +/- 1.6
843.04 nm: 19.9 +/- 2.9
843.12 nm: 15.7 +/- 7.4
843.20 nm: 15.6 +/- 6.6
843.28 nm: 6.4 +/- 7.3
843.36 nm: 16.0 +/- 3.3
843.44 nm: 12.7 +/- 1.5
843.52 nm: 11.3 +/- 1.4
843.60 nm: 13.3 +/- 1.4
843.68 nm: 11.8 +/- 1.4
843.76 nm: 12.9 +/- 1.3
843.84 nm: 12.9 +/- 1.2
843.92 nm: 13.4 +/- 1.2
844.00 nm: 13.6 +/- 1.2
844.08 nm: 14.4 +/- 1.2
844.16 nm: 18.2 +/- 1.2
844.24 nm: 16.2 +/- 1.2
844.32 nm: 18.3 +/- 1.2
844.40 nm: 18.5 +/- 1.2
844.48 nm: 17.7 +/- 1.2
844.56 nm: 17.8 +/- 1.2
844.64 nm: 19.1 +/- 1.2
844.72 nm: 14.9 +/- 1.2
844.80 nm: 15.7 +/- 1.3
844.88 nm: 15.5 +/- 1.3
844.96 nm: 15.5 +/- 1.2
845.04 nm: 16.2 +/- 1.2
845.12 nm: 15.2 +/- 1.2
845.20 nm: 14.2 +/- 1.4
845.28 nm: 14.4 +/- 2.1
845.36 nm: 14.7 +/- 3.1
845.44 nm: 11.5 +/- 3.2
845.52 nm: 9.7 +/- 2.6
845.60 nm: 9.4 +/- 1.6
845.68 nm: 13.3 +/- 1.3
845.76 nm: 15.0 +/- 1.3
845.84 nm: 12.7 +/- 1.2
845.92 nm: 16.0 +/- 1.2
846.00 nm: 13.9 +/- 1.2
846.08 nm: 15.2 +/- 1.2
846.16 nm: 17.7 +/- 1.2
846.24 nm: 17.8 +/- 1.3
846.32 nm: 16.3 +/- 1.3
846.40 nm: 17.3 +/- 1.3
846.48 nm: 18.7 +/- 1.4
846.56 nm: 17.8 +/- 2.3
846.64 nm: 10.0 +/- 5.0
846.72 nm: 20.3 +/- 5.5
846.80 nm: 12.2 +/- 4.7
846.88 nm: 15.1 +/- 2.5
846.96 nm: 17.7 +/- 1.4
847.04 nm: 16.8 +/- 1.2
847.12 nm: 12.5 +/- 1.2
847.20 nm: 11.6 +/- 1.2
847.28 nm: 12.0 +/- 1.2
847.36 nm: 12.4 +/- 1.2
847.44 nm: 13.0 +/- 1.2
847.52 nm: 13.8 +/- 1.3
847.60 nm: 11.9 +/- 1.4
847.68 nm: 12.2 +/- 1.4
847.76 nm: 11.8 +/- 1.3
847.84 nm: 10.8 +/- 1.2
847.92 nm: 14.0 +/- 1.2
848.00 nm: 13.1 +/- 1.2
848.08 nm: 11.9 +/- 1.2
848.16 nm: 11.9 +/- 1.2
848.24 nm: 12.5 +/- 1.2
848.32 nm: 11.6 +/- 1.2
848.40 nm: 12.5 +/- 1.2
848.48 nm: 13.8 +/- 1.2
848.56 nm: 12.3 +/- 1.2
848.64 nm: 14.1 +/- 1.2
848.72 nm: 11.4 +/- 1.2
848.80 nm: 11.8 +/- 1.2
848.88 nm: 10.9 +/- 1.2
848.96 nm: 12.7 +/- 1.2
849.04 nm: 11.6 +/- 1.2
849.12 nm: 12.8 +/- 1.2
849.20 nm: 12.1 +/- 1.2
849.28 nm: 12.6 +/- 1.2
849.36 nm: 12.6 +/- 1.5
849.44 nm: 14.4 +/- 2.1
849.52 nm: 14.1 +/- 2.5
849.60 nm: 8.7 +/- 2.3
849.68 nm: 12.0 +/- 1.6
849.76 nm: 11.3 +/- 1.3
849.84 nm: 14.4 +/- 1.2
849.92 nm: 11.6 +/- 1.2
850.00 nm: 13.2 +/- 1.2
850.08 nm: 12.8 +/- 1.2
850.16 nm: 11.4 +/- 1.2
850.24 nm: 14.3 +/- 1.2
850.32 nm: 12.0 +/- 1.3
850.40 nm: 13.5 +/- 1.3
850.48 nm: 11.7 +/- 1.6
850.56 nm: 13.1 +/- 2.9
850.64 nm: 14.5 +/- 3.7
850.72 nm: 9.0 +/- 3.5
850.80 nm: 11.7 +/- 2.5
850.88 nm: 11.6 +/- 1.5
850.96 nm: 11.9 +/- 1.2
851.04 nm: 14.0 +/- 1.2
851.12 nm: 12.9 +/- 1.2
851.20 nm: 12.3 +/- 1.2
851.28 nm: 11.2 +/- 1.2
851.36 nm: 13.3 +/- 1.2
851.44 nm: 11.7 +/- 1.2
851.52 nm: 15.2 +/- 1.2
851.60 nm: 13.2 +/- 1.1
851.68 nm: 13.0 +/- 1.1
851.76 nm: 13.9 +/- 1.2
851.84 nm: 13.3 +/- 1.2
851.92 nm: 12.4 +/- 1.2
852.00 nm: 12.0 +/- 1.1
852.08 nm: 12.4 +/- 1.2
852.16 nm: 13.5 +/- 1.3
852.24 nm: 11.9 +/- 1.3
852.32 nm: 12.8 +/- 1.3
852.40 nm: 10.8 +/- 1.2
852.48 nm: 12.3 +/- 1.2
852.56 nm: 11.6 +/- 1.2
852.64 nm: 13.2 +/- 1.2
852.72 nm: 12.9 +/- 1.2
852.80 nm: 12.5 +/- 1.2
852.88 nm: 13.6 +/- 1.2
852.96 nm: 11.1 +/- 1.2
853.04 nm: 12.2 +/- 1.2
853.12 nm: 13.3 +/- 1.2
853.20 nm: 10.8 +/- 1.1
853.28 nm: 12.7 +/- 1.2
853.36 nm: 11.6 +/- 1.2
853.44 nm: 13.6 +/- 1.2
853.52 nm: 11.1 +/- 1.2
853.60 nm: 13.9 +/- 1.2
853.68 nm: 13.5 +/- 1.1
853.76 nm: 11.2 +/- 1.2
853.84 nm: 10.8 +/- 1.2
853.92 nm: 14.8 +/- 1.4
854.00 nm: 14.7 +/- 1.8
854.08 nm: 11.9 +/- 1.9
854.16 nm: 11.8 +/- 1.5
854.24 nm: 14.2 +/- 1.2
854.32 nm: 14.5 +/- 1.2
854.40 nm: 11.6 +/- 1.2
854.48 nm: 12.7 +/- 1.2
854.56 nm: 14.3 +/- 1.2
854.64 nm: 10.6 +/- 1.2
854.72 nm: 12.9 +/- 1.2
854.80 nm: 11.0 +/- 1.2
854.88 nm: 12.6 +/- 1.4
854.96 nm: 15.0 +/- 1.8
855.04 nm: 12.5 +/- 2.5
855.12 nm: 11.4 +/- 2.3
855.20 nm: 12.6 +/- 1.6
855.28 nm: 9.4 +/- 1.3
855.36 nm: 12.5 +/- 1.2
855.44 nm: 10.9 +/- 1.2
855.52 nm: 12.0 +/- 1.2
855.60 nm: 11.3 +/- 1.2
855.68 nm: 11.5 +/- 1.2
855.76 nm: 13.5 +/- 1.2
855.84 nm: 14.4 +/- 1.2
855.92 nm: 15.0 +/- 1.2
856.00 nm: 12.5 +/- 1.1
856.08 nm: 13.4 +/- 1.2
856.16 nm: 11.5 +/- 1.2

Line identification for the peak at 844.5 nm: [S II] 6716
